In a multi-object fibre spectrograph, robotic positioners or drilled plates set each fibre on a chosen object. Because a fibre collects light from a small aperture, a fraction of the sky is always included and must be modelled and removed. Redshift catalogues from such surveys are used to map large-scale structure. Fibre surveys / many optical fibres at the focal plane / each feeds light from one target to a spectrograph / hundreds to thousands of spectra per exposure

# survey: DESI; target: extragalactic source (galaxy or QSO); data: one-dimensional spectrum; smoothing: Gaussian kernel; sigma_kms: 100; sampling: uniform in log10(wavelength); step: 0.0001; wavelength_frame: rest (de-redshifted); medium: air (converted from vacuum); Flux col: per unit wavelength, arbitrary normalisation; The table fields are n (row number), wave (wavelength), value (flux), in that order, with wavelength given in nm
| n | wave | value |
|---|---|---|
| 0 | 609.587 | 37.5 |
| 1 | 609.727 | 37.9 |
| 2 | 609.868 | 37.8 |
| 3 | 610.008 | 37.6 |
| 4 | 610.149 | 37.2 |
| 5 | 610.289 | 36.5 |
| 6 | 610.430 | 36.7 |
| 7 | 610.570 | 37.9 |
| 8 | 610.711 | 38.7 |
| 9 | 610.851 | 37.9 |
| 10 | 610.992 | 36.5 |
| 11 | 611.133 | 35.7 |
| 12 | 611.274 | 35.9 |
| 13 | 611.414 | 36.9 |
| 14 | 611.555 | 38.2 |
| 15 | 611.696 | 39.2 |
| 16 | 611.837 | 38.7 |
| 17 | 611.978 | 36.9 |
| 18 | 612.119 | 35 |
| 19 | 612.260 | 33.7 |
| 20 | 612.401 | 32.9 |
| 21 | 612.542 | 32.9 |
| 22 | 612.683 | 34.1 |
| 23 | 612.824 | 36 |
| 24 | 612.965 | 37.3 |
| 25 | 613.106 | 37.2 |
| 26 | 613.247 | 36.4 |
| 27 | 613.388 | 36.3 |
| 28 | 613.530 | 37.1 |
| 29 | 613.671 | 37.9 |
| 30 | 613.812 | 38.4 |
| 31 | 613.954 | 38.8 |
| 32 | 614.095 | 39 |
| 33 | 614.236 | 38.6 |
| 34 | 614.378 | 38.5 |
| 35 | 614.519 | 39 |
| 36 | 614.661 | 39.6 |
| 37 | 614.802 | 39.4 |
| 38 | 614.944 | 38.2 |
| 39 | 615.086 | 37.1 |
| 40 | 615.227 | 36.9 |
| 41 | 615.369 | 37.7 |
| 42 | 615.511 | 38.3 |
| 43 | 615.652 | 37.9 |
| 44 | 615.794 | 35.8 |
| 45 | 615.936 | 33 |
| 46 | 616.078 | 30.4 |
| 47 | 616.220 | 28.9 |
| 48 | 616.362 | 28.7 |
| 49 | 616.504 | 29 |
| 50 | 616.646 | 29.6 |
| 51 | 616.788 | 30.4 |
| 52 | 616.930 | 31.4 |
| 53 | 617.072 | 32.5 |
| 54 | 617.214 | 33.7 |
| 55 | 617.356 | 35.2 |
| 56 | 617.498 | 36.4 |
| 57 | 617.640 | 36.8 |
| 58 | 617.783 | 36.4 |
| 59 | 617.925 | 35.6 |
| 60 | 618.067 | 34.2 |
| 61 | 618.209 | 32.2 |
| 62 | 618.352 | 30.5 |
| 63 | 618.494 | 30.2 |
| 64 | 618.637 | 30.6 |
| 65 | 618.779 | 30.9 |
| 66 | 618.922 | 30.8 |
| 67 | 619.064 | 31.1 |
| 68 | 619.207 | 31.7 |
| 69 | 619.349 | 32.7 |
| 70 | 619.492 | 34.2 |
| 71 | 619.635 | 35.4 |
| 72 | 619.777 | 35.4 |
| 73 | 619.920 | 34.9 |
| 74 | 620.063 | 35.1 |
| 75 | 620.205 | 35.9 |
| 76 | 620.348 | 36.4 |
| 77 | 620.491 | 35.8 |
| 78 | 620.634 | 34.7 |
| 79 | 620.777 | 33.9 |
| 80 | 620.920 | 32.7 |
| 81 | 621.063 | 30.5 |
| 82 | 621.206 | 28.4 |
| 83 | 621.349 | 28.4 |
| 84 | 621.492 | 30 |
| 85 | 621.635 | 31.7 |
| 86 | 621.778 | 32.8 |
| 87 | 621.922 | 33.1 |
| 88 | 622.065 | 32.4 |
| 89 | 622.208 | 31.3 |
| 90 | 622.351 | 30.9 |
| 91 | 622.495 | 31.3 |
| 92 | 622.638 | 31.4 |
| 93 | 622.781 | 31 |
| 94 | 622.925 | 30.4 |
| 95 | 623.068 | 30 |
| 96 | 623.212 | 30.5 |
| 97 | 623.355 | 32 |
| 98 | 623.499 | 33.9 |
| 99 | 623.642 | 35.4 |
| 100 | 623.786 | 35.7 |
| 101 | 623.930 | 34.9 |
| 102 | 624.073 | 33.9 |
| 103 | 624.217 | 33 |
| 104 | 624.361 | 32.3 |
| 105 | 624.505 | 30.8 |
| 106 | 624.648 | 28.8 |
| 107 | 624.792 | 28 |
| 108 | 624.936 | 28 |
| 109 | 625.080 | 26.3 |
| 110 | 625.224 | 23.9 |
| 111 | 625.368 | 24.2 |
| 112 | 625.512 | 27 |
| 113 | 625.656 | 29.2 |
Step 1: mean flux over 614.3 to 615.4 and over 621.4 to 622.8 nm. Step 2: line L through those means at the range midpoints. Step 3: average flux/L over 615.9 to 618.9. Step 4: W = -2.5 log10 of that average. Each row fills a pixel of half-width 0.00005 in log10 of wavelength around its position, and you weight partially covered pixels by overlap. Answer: 0.12 mag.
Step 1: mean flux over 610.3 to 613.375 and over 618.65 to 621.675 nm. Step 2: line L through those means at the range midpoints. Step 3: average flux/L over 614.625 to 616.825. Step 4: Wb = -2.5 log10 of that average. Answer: 0.01 mag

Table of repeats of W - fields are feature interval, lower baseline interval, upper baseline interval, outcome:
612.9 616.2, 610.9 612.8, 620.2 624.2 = -0.07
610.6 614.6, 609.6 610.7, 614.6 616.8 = -0.02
